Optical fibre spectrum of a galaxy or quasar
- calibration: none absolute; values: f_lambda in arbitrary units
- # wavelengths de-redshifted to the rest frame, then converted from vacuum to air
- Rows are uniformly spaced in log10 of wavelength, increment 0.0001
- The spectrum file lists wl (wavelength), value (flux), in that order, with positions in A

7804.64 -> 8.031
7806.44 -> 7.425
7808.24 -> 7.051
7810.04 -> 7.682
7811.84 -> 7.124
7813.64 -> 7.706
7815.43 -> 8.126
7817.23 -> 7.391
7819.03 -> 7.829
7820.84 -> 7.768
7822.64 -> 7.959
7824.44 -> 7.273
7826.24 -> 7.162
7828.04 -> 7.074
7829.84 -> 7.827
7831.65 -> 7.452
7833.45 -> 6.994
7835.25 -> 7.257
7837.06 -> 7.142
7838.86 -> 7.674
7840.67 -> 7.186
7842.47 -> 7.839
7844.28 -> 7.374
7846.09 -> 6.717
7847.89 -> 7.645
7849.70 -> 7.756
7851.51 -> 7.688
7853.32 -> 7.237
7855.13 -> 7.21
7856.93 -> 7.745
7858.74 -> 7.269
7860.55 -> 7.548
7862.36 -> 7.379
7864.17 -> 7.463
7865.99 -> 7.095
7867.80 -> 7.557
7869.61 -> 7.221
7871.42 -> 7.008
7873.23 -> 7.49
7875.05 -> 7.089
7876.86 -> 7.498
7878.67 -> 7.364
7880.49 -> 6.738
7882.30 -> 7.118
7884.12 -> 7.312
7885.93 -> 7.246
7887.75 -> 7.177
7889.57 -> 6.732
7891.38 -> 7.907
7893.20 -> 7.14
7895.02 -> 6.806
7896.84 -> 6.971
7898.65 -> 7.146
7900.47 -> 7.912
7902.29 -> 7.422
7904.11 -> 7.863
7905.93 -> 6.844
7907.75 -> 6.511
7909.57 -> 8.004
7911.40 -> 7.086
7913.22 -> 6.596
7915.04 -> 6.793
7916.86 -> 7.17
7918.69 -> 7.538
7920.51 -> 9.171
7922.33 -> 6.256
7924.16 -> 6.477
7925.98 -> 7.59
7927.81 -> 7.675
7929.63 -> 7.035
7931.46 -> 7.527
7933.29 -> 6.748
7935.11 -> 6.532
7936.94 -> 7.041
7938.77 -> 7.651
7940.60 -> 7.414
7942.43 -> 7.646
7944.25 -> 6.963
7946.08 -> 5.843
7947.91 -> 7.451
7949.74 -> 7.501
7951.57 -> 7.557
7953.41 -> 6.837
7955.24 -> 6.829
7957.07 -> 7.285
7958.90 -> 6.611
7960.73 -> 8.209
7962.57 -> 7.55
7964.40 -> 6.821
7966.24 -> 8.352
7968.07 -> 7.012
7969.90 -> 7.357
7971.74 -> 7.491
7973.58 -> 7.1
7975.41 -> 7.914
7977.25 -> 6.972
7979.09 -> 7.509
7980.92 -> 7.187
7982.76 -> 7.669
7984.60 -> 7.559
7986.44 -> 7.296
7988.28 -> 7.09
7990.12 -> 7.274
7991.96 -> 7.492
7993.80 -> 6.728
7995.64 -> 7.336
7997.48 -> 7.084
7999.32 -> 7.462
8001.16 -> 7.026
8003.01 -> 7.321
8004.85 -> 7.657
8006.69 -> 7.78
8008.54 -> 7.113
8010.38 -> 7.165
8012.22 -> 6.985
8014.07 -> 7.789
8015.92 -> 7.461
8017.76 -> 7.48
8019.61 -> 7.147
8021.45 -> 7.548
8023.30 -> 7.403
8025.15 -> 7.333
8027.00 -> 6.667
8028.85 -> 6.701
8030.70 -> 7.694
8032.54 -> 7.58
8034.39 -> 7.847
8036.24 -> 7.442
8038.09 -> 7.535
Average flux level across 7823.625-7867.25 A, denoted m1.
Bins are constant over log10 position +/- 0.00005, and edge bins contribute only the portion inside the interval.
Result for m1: 7.38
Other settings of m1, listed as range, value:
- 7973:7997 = 7.32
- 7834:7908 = 7.31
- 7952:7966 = 7.23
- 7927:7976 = 7.25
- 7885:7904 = 7.27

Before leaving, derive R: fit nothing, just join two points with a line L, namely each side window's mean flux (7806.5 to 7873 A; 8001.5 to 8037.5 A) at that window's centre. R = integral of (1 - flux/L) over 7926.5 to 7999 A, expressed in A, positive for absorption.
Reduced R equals 1.2 A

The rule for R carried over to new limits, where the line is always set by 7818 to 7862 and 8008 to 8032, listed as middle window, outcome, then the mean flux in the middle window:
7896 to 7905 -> -0.1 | 7.47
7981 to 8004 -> 0.1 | 7.27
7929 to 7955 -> 0.8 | 7.12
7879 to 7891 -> 0.5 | 7.11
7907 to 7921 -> 0.1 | 7.31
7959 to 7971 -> -0.3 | 7.48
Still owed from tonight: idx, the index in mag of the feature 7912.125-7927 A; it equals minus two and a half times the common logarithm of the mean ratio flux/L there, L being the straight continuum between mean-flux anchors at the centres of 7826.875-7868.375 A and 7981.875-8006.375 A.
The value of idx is 0.02 mag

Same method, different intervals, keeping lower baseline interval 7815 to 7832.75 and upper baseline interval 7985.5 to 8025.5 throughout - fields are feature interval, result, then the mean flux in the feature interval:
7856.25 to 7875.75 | 0.02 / 7.35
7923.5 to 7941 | 0.04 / 7.17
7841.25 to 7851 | 0.01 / 7.47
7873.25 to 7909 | 0.04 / 7.21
